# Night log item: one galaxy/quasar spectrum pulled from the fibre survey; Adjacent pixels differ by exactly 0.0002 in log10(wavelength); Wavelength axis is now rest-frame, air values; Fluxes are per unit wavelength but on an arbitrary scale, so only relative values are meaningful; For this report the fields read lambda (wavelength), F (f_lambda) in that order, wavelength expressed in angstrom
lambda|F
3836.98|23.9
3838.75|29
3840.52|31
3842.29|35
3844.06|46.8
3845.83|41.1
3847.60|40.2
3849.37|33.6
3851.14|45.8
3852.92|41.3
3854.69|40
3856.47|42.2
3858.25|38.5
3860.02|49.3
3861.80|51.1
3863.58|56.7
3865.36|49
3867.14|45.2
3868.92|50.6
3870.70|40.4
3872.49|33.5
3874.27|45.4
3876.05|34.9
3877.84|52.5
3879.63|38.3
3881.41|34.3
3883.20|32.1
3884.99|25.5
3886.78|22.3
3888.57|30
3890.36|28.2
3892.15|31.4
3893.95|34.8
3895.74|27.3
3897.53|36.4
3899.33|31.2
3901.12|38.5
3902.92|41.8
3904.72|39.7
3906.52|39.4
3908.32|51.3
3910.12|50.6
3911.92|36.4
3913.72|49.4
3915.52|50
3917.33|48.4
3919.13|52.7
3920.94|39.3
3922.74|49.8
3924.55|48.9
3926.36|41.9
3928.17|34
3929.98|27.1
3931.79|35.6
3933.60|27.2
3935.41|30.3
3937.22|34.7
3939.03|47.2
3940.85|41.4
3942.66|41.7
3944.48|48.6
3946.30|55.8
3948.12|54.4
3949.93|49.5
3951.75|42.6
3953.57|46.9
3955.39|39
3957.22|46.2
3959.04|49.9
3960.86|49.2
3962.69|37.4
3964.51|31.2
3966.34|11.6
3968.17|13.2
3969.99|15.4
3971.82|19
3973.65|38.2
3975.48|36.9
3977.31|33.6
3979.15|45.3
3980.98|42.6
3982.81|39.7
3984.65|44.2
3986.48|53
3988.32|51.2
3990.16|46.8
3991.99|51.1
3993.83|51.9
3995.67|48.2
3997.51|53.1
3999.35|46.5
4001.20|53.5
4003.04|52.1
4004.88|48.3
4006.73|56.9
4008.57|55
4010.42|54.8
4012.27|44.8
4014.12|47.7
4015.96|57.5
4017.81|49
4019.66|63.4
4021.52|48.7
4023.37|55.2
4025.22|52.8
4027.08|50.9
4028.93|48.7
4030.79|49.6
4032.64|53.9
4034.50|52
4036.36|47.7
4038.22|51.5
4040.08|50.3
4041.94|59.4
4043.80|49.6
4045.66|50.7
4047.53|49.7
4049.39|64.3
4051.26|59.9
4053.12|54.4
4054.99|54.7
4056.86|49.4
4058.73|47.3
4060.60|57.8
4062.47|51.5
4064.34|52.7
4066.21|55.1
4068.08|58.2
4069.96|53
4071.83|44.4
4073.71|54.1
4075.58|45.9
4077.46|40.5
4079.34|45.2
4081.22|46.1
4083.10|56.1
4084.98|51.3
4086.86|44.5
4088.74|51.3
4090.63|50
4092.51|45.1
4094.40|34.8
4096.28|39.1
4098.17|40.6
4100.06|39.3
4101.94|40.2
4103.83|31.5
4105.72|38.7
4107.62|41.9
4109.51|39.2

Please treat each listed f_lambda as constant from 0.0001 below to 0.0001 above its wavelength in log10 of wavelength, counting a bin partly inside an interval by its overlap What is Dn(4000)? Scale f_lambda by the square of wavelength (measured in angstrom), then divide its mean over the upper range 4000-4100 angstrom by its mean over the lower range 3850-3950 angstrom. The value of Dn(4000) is 1.34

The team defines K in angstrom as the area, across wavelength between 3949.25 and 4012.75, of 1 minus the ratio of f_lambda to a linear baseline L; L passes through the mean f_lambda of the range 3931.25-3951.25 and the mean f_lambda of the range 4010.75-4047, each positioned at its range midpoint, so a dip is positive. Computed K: 5.54 angstrom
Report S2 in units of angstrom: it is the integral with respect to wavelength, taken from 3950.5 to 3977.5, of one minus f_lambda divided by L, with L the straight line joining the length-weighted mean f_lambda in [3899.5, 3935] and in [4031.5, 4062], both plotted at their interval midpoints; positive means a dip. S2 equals 6.82 angstrom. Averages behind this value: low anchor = 41.8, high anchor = 53.2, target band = 34.2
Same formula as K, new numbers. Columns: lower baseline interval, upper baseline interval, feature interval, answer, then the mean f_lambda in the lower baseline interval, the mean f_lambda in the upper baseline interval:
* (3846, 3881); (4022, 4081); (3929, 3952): 2.8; 43.4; 51.9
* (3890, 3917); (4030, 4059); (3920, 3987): 7.9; 39.5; 52.9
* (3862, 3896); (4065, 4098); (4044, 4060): -2.5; 37.9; 47.8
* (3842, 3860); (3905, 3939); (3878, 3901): 5.2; 41.1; 41.6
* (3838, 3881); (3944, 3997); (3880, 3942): 5.5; 42.1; 41.2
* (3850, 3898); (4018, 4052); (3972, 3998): 2.3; 39.1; 53.1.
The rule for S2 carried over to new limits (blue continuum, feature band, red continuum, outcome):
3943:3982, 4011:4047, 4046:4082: -3.5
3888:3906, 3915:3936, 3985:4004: -0.9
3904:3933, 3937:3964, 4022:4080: -0.2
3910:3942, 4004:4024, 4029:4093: -2.1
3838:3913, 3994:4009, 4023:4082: -1.1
